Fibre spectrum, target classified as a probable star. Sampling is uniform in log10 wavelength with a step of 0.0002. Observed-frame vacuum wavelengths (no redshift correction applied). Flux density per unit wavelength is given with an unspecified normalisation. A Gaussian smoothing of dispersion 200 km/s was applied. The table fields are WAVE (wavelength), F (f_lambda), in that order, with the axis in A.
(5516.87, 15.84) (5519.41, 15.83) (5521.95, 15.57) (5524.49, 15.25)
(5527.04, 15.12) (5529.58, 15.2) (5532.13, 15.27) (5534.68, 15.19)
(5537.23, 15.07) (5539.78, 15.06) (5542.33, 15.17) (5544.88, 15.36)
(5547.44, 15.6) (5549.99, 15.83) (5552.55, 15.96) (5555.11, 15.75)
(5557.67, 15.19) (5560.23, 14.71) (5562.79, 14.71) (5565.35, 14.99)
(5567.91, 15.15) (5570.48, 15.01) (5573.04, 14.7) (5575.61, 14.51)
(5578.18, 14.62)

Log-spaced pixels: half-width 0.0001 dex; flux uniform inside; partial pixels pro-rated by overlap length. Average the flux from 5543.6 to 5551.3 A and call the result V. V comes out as 15.6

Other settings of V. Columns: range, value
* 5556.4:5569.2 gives 15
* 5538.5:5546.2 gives 15.2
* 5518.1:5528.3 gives 15.4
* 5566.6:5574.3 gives 15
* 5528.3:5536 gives 15.2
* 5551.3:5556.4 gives 15.8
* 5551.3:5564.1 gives 15.3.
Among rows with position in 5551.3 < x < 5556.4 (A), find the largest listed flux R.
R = 15.96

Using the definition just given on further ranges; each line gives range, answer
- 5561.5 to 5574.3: 15.15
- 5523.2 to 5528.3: 15.25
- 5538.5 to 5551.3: 15.83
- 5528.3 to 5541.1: 15.27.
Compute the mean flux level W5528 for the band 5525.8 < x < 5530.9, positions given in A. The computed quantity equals 15.2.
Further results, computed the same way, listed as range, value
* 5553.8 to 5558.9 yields 15.5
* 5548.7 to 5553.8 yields 15.9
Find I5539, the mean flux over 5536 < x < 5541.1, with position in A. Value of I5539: 15.1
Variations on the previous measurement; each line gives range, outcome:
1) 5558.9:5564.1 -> 14.7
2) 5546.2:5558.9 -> 15.7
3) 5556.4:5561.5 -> 14.9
